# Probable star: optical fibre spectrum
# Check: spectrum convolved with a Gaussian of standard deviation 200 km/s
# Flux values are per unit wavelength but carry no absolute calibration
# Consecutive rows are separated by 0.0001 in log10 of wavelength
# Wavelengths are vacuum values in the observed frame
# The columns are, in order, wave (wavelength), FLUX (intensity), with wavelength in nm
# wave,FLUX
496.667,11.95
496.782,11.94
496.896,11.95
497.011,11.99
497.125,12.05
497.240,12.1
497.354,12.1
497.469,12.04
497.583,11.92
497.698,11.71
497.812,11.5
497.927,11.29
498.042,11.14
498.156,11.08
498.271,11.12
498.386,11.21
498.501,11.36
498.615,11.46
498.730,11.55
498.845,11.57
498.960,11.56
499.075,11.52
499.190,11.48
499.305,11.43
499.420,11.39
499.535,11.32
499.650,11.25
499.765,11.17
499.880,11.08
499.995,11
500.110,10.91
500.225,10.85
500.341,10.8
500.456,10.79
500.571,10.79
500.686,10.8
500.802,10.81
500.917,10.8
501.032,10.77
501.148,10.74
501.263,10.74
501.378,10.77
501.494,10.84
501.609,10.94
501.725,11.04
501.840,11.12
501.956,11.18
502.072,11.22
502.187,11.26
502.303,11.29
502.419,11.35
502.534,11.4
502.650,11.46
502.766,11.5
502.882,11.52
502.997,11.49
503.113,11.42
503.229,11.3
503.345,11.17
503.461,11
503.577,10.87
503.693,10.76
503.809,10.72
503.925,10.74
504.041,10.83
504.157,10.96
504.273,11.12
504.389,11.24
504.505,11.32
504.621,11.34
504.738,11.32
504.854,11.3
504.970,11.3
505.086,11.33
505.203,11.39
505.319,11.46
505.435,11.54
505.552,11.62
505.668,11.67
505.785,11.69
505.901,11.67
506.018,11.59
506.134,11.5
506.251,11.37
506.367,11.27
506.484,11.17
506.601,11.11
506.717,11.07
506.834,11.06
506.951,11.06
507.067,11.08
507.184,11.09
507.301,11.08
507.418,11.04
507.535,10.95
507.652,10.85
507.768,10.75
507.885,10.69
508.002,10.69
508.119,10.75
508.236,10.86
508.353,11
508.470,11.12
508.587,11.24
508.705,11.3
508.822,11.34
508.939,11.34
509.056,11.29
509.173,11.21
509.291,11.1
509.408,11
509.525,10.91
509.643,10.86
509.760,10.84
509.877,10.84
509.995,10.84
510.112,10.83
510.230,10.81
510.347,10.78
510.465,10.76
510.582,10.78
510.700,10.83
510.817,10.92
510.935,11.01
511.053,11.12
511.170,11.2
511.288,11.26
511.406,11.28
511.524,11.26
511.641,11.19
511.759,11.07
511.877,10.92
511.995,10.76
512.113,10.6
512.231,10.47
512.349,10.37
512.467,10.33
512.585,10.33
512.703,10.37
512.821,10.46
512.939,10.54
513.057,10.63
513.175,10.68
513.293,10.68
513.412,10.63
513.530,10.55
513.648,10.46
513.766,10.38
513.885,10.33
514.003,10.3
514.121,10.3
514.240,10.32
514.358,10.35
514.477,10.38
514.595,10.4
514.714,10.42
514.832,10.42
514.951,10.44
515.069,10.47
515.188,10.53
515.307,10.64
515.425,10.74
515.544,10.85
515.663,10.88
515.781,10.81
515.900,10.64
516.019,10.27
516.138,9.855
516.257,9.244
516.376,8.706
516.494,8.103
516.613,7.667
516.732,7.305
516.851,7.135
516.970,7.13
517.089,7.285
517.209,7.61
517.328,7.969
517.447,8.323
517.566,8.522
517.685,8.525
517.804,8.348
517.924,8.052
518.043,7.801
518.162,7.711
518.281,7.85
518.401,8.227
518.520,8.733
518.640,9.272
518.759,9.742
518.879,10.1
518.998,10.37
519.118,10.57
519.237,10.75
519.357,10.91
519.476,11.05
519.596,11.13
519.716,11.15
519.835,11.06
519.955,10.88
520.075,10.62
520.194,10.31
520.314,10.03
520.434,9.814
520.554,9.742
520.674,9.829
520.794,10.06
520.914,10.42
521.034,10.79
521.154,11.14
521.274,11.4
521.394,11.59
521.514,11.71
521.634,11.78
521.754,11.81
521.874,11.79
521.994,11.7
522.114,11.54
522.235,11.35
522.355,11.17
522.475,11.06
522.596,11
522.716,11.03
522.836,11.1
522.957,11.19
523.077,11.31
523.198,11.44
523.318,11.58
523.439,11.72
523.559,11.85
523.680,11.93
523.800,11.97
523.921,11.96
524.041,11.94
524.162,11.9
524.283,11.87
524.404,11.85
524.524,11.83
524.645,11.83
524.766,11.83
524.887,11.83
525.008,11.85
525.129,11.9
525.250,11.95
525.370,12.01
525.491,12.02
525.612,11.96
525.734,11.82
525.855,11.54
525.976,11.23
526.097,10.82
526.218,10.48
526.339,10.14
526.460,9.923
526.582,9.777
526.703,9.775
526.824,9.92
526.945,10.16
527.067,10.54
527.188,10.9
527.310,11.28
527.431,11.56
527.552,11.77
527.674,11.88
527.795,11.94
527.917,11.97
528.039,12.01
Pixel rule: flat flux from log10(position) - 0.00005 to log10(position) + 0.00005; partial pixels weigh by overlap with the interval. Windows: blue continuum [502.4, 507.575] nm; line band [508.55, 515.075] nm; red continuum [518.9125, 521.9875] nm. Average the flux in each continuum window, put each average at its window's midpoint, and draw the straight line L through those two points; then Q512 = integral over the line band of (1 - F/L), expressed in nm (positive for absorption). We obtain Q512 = 0.18 nm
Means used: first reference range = 11.3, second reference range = 10.8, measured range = 10.8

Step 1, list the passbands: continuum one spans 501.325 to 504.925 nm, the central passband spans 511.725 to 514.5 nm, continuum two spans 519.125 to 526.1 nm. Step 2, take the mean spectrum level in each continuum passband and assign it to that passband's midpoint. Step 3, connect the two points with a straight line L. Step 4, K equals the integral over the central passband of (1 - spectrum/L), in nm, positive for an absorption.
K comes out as 0.18 nm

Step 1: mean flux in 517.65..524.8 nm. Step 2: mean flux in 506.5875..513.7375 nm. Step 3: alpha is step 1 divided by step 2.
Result 1.0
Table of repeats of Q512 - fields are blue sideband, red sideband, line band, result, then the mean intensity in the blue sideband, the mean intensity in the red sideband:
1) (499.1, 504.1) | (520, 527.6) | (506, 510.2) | 0.02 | 11.1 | 11.2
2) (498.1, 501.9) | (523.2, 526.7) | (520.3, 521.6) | 0.09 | 11.1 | 11.5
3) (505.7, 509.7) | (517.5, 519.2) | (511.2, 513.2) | -0.11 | 11.1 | 8.87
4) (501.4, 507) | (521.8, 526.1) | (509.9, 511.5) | 0.06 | 11.2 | 11.6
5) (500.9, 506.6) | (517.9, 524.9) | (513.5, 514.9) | 0.08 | 11.2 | 10.8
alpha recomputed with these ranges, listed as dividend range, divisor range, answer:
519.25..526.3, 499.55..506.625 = 1.01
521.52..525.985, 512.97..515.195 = 1.12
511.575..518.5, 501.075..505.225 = 0.87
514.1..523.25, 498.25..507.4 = 0.90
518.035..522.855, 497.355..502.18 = 0.94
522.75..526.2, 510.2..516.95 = 1.13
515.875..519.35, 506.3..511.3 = 0.79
